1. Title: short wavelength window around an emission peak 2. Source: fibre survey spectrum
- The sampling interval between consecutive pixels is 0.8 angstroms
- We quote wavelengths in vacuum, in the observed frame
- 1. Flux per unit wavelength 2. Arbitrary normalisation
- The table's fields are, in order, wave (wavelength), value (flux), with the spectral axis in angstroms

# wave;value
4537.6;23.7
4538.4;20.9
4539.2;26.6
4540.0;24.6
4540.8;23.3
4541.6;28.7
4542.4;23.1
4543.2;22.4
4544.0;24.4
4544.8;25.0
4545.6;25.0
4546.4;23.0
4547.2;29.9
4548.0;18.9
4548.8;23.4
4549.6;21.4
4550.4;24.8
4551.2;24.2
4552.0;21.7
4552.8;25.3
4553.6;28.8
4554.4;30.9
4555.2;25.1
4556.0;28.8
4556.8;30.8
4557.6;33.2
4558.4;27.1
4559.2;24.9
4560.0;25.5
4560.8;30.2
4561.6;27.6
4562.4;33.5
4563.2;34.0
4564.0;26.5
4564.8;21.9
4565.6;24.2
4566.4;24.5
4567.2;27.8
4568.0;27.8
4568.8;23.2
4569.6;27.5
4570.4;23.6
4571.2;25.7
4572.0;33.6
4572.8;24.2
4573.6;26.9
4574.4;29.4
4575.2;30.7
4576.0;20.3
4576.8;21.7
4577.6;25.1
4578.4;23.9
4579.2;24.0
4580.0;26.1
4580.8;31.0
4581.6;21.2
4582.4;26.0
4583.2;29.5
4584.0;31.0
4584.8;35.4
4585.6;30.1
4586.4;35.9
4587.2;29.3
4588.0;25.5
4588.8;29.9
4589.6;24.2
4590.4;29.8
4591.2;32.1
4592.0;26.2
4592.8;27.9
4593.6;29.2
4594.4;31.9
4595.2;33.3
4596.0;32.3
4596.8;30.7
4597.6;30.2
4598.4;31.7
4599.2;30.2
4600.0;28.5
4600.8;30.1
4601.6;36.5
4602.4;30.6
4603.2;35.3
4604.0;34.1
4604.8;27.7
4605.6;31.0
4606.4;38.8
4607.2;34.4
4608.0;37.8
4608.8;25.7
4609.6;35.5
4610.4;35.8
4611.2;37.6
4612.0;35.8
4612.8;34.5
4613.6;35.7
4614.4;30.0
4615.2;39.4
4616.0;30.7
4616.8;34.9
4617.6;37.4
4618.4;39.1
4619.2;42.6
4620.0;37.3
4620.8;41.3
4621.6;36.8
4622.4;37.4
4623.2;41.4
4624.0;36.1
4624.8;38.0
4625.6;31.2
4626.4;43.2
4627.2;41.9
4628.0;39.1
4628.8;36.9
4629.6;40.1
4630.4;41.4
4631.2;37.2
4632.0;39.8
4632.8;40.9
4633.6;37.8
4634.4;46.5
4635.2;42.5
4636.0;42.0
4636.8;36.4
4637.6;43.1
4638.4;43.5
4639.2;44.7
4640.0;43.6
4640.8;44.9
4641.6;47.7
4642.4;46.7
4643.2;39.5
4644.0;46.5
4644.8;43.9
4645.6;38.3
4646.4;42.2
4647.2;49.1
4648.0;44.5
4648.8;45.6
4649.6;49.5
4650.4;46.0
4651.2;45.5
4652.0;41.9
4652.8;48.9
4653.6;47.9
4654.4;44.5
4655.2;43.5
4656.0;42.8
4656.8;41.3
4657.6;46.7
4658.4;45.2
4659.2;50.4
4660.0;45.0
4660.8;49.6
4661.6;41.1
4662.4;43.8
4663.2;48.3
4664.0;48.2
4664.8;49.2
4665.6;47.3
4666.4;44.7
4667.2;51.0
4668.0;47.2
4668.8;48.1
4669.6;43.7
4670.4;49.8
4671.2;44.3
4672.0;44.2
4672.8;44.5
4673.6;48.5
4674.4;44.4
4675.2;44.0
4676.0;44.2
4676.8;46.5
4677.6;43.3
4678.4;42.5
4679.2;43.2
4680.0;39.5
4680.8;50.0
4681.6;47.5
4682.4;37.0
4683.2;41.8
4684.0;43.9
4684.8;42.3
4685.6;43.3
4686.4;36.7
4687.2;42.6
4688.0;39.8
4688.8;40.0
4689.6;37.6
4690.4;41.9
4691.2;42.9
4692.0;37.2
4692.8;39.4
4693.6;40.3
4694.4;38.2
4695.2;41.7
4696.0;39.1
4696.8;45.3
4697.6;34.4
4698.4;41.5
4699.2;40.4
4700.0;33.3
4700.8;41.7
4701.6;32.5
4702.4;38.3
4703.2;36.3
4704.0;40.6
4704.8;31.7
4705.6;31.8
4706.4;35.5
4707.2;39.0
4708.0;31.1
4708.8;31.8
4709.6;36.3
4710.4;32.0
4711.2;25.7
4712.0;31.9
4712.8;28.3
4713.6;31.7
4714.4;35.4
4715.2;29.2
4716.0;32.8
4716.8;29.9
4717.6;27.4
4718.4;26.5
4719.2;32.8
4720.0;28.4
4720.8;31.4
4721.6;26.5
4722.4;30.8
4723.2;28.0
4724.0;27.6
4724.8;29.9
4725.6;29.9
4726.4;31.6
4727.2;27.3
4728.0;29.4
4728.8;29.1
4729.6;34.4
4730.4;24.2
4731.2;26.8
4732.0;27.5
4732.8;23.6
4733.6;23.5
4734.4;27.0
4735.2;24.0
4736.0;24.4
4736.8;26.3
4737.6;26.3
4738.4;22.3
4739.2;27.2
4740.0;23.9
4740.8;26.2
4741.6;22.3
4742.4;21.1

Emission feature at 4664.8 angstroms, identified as Mg II 2798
